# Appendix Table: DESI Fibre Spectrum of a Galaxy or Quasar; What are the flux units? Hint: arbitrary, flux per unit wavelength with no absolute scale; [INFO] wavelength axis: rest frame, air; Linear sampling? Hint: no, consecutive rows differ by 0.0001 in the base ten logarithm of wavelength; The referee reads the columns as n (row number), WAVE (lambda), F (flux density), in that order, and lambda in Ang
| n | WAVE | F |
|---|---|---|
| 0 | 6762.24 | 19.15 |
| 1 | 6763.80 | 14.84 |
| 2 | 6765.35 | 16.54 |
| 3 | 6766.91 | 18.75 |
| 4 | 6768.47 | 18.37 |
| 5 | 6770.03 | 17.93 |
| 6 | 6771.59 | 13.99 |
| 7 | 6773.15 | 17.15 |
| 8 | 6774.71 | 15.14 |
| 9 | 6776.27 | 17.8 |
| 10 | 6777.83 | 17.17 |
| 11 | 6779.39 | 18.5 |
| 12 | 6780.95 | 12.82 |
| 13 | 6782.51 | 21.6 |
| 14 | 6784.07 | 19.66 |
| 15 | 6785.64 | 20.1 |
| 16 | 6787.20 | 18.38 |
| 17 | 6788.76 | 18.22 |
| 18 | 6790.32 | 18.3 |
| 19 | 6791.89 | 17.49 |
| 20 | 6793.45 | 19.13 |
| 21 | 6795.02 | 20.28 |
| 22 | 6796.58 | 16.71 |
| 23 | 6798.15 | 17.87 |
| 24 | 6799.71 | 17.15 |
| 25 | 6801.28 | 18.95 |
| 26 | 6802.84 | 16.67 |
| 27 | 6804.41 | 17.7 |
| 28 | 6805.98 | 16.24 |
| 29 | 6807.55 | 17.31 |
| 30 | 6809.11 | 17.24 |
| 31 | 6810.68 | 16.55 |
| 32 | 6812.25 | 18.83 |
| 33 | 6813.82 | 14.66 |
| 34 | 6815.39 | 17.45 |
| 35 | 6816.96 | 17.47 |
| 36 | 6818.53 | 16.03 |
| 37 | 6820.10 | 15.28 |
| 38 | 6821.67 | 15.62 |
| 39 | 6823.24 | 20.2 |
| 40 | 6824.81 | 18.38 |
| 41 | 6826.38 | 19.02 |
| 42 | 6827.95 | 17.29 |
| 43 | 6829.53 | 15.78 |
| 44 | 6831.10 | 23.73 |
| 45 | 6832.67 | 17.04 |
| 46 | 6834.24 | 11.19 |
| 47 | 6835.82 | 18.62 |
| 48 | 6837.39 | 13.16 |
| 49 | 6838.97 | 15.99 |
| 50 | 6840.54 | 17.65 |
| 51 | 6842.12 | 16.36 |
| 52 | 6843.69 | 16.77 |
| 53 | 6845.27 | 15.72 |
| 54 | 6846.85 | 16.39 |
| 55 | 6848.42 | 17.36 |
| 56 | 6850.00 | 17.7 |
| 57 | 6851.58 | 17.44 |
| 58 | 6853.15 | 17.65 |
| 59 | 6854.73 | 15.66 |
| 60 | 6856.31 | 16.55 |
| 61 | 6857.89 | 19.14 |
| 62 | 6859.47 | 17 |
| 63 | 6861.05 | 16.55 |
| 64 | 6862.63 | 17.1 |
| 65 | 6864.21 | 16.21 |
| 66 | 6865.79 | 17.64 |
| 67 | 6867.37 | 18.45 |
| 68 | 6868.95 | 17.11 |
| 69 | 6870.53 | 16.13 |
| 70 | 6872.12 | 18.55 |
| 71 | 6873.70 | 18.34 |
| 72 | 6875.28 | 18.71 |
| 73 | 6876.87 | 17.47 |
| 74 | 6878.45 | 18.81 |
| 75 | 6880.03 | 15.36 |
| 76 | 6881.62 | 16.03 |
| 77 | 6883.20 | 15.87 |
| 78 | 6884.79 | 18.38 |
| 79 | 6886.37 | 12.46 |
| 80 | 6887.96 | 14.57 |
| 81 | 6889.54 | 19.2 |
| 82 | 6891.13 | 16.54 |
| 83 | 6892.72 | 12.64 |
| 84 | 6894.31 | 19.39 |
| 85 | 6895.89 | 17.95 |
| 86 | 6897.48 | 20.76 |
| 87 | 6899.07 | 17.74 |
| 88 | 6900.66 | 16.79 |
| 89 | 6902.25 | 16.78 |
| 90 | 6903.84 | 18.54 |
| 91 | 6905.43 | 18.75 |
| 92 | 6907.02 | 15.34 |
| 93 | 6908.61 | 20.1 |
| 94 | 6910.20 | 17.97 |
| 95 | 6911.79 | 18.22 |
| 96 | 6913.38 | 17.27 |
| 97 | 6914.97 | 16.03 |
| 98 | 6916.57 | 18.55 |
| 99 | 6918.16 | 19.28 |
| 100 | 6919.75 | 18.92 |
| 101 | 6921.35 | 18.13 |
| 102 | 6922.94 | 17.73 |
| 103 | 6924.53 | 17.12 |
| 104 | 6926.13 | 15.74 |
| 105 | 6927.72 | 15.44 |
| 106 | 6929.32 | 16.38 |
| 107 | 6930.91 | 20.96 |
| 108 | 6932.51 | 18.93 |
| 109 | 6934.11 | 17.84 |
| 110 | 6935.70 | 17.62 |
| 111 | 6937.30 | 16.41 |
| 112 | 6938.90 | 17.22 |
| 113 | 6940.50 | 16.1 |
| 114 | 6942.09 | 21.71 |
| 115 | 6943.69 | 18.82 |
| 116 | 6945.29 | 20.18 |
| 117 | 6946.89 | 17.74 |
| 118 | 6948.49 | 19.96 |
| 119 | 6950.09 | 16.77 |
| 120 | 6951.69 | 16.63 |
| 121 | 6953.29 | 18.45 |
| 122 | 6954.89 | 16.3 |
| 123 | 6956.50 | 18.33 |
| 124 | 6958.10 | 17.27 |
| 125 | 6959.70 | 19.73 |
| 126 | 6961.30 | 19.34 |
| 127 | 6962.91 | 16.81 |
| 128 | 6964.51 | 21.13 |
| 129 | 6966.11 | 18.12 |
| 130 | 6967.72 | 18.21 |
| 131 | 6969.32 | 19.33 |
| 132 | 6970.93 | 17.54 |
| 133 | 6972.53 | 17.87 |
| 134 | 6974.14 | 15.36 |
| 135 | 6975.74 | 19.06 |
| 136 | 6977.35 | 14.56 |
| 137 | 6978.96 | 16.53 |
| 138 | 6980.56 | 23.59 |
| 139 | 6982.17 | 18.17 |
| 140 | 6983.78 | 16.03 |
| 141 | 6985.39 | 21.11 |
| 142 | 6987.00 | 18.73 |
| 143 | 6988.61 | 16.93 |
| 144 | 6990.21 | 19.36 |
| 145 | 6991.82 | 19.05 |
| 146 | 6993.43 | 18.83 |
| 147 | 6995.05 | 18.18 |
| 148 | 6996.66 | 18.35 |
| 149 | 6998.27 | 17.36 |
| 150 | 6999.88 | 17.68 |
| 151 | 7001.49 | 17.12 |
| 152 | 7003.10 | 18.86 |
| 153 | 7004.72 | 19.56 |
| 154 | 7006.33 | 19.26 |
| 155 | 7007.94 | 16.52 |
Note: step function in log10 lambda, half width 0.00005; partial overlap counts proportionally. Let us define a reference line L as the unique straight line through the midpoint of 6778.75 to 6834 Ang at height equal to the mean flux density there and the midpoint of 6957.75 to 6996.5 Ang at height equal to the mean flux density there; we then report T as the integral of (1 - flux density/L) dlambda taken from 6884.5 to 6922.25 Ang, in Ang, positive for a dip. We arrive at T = 1.3 Ang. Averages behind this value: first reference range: 17.8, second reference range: 18.4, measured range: 17.5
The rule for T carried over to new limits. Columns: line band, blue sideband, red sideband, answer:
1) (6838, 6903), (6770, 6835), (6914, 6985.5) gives 2.6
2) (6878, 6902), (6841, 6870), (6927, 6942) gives 0.7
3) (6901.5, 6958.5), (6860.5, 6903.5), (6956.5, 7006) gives -0.6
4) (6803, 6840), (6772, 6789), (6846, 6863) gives 0.9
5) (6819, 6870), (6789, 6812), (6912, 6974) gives 2.2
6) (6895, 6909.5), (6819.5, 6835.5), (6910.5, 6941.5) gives -0.4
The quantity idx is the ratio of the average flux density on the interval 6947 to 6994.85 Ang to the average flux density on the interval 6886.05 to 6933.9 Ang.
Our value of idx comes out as 1.04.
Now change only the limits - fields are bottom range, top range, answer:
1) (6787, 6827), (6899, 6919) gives 1.01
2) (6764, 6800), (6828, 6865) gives 0.95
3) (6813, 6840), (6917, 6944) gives 1.06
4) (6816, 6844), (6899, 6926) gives 1.05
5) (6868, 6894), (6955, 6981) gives 1.09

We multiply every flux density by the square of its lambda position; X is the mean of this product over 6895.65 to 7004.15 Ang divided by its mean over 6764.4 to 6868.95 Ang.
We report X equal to 1.1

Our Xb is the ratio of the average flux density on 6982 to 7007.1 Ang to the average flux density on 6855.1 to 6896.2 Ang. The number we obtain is 1.08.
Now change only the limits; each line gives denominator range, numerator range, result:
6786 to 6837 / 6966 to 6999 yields 1.04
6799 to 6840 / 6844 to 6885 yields 1.01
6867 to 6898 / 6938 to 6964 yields 1.07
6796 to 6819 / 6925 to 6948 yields 1.05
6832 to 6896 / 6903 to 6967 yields 1.08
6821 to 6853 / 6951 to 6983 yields 1.06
